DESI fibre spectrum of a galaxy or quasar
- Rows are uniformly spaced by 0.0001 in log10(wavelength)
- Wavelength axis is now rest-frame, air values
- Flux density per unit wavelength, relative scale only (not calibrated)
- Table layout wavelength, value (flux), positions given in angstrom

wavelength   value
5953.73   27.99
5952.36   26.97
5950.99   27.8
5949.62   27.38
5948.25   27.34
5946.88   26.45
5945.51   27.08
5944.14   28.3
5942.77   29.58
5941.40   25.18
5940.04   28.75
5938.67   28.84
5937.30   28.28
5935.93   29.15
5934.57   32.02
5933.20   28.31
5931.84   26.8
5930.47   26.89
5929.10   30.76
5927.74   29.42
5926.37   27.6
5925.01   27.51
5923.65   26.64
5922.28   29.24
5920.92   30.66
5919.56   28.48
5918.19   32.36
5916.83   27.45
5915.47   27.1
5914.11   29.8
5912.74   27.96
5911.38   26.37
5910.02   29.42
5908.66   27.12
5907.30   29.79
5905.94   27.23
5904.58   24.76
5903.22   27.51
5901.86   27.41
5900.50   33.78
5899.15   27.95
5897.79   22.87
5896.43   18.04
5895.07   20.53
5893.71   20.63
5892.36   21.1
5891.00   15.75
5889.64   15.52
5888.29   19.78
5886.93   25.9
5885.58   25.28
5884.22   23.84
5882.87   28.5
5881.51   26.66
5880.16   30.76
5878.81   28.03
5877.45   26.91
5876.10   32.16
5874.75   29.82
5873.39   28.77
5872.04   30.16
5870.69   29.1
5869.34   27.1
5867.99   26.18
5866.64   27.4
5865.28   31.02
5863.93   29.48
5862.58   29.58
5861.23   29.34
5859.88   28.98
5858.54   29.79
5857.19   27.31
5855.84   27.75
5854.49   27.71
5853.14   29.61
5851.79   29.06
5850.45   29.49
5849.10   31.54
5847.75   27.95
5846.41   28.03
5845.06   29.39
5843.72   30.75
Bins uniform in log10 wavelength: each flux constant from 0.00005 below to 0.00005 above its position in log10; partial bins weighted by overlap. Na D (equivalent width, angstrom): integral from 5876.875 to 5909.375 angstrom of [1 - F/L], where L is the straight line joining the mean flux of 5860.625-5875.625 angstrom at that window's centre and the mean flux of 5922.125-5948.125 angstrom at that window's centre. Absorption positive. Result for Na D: 4.4 angstrom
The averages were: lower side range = 28.9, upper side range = 28.2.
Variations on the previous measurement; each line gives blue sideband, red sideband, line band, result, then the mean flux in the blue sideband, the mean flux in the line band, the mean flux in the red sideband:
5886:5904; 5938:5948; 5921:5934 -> -1.1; 22.9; 28.3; 27.7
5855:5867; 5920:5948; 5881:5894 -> 2.9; 29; 22.3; 28.4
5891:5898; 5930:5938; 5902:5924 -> -3.9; 20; 28.2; 28.6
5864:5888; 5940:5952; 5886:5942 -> 2.2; 28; 26.6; 27.5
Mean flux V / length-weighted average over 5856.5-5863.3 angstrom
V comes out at 29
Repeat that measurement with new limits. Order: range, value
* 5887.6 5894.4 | 18.6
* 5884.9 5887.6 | 25.6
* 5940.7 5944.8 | 27.7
